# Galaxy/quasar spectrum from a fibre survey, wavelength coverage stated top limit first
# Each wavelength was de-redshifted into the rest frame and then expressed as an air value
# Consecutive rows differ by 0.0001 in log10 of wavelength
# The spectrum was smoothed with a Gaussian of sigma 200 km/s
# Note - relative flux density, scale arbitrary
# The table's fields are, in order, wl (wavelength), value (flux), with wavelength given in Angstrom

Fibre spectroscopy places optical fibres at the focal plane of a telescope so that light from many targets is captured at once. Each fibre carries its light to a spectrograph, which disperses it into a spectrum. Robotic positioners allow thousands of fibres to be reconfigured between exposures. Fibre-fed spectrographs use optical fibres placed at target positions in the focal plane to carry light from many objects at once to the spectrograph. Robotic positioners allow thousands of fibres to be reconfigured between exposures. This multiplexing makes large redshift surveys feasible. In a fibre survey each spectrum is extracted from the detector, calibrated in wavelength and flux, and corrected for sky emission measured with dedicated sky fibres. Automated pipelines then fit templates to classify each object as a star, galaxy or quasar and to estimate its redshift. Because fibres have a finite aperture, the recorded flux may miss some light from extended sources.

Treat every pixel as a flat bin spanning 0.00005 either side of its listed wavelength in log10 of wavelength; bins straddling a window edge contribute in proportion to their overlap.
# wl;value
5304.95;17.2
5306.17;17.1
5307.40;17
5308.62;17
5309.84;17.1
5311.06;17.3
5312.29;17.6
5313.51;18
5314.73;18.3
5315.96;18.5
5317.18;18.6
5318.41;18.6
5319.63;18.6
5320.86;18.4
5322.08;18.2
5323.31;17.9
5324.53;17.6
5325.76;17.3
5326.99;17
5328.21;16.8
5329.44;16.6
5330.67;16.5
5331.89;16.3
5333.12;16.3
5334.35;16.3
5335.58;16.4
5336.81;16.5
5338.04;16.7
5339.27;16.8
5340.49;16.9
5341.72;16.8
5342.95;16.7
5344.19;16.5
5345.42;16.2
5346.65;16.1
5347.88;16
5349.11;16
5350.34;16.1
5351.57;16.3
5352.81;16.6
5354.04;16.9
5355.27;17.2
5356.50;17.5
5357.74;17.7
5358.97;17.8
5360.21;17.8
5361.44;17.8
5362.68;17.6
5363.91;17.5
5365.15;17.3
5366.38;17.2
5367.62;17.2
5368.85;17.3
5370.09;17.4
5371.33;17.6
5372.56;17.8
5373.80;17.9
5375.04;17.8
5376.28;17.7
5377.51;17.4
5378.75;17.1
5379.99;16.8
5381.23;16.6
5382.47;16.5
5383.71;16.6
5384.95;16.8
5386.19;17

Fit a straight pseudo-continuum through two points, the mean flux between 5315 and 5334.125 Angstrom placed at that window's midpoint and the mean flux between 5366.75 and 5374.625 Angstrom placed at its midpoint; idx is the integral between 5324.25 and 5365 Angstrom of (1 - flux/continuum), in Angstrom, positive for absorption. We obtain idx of 1.64 Angstrom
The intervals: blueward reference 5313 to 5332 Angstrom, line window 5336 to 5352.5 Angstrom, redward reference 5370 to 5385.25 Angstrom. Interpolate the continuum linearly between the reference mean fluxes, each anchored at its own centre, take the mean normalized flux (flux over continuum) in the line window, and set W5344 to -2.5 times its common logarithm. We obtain 0.071 mag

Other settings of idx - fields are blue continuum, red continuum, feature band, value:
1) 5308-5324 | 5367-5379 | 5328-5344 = 1.1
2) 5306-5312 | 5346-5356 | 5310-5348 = -0.9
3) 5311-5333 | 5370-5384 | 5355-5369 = -0.1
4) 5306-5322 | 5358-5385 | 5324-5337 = 0.8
